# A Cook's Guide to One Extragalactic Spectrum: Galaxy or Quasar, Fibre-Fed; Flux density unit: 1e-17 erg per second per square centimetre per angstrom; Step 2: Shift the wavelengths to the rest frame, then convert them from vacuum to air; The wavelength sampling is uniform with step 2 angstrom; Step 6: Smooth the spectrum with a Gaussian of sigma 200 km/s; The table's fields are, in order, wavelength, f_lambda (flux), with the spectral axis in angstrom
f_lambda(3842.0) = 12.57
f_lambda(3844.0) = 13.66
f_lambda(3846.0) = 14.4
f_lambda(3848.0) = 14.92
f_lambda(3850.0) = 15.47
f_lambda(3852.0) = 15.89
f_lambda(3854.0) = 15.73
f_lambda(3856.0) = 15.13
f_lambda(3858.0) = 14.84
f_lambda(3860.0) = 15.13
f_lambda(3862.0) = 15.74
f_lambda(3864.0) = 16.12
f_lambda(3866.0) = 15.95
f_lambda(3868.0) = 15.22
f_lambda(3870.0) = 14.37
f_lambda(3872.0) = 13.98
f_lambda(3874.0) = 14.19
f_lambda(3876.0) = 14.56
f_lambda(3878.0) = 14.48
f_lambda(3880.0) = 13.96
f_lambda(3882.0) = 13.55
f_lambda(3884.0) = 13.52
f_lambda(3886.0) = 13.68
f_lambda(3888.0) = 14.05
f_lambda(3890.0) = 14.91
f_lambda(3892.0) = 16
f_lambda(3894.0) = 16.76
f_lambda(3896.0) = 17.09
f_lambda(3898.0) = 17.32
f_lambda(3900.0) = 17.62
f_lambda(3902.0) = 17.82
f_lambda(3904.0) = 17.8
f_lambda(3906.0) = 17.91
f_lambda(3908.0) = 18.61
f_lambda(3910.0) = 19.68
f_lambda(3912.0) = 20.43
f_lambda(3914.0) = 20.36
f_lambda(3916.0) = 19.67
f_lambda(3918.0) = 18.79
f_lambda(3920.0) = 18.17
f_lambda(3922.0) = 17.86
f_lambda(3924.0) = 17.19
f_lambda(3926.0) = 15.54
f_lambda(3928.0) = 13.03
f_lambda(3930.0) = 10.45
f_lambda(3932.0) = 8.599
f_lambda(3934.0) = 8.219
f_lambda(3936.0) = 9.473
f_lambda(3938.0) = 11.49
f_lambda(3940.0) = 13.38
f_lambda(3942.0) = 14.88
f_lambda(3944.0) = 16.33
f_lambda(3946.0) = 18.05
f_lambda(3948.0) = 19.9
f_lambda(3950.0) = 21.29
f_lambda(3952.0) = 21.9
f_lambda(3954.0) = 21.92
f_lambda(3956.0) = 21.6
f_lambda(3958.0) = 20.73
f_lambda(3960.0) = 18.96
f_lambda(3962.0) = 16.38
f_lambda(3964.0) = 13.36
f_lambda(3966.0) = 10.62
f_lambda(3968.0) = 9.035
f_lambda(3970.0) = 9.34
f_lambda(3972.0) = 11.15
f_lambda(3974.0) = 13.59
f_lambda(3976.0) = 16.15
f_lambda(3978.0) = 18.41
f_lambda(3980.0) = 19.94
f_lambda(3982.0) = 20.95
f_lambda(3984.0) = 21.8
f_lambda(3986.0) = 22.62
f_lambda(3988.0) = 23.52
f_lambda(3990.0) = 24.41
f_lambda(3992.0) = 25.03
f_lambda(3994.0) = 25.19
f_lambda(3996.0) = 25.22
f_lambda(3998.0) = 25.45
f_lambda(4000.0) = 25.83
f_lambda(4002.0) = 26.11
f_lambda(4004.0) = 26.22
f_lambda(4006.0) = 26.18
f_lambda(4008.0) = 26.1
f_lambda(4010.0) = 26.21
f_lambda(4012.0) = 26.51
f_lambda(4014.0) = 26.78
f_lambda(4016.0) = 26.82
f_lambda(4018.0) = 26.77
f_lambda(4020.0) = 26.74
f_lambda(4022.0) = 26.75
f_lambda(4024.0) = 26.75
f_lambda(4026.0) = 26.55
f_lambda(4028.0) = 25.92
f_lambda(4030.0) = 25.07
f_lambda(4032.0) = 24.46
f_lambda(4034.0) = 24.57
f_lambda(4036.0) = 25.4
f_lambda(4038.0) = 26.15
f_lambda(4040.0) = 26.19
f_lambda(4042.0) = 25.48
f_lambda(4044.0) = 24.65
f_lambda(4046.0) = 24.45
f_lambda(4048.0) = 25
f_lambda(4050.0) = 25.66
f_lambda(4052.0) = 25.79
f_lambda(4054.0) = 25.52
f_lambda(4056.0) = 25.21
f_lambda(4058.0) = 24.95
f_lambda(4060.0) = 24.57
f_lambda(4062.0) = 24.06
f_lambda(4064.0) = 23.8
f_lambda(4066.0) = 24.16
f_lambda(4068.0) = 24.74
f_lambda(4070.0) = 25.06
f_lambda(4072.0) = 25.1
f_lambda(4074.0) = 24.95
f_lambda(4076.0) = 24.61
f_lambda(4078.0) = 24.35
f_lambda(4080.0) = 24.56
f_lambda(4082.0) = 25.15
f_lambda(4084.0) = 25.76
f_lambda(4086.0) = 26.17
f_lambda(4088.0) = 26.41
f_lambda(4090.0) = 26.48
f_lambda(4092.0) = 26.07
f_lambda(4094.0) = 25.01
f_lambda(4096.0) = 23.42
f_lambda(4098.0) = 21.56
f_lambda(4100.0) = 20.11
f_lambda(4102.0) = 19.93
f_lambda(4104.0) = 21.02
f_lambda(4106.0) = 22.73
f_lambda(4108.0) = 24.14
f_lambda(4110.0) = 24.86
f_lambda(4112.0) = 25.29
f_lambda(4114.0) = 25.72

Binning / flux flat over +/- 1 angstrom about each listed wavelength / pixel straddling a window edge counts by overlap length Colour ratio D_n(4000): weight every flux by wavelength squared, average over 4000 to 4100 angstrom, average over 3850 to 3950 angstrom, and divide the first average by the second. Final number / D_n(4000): 1.75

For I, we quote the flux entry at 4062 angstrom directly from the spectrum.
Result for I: 24.06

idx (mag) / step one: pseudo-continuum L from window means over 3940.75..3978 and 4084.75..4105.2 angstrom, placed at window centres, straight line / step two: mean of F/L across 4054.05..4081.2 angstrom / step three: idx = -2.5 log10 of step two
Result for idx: -0.12 mag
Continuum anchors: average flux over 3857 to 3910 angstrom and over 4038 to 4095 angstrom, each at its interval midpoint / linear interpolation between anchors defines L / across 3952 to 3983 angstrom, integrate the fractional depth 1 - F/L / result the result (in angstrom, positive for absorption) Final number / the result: 5.7 angstrom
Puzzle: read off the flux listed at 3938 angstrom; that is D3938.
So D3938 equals 11.49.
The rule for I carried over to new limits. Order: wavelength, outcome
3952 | 21.9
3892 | 16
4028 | 25.92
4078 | 24.35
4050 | 25.66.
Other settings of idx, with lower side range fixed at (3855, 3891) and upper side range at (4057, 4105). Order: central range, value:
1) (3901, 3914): -0.16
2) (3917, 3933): 0.14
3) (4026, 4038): -0.15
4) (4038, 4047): -0.13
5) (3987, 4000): -0.23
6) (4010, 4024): -0.25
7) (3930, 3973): 0.22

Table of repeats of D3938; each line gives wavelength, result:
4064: 23.8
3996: 25.22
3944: 16.33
